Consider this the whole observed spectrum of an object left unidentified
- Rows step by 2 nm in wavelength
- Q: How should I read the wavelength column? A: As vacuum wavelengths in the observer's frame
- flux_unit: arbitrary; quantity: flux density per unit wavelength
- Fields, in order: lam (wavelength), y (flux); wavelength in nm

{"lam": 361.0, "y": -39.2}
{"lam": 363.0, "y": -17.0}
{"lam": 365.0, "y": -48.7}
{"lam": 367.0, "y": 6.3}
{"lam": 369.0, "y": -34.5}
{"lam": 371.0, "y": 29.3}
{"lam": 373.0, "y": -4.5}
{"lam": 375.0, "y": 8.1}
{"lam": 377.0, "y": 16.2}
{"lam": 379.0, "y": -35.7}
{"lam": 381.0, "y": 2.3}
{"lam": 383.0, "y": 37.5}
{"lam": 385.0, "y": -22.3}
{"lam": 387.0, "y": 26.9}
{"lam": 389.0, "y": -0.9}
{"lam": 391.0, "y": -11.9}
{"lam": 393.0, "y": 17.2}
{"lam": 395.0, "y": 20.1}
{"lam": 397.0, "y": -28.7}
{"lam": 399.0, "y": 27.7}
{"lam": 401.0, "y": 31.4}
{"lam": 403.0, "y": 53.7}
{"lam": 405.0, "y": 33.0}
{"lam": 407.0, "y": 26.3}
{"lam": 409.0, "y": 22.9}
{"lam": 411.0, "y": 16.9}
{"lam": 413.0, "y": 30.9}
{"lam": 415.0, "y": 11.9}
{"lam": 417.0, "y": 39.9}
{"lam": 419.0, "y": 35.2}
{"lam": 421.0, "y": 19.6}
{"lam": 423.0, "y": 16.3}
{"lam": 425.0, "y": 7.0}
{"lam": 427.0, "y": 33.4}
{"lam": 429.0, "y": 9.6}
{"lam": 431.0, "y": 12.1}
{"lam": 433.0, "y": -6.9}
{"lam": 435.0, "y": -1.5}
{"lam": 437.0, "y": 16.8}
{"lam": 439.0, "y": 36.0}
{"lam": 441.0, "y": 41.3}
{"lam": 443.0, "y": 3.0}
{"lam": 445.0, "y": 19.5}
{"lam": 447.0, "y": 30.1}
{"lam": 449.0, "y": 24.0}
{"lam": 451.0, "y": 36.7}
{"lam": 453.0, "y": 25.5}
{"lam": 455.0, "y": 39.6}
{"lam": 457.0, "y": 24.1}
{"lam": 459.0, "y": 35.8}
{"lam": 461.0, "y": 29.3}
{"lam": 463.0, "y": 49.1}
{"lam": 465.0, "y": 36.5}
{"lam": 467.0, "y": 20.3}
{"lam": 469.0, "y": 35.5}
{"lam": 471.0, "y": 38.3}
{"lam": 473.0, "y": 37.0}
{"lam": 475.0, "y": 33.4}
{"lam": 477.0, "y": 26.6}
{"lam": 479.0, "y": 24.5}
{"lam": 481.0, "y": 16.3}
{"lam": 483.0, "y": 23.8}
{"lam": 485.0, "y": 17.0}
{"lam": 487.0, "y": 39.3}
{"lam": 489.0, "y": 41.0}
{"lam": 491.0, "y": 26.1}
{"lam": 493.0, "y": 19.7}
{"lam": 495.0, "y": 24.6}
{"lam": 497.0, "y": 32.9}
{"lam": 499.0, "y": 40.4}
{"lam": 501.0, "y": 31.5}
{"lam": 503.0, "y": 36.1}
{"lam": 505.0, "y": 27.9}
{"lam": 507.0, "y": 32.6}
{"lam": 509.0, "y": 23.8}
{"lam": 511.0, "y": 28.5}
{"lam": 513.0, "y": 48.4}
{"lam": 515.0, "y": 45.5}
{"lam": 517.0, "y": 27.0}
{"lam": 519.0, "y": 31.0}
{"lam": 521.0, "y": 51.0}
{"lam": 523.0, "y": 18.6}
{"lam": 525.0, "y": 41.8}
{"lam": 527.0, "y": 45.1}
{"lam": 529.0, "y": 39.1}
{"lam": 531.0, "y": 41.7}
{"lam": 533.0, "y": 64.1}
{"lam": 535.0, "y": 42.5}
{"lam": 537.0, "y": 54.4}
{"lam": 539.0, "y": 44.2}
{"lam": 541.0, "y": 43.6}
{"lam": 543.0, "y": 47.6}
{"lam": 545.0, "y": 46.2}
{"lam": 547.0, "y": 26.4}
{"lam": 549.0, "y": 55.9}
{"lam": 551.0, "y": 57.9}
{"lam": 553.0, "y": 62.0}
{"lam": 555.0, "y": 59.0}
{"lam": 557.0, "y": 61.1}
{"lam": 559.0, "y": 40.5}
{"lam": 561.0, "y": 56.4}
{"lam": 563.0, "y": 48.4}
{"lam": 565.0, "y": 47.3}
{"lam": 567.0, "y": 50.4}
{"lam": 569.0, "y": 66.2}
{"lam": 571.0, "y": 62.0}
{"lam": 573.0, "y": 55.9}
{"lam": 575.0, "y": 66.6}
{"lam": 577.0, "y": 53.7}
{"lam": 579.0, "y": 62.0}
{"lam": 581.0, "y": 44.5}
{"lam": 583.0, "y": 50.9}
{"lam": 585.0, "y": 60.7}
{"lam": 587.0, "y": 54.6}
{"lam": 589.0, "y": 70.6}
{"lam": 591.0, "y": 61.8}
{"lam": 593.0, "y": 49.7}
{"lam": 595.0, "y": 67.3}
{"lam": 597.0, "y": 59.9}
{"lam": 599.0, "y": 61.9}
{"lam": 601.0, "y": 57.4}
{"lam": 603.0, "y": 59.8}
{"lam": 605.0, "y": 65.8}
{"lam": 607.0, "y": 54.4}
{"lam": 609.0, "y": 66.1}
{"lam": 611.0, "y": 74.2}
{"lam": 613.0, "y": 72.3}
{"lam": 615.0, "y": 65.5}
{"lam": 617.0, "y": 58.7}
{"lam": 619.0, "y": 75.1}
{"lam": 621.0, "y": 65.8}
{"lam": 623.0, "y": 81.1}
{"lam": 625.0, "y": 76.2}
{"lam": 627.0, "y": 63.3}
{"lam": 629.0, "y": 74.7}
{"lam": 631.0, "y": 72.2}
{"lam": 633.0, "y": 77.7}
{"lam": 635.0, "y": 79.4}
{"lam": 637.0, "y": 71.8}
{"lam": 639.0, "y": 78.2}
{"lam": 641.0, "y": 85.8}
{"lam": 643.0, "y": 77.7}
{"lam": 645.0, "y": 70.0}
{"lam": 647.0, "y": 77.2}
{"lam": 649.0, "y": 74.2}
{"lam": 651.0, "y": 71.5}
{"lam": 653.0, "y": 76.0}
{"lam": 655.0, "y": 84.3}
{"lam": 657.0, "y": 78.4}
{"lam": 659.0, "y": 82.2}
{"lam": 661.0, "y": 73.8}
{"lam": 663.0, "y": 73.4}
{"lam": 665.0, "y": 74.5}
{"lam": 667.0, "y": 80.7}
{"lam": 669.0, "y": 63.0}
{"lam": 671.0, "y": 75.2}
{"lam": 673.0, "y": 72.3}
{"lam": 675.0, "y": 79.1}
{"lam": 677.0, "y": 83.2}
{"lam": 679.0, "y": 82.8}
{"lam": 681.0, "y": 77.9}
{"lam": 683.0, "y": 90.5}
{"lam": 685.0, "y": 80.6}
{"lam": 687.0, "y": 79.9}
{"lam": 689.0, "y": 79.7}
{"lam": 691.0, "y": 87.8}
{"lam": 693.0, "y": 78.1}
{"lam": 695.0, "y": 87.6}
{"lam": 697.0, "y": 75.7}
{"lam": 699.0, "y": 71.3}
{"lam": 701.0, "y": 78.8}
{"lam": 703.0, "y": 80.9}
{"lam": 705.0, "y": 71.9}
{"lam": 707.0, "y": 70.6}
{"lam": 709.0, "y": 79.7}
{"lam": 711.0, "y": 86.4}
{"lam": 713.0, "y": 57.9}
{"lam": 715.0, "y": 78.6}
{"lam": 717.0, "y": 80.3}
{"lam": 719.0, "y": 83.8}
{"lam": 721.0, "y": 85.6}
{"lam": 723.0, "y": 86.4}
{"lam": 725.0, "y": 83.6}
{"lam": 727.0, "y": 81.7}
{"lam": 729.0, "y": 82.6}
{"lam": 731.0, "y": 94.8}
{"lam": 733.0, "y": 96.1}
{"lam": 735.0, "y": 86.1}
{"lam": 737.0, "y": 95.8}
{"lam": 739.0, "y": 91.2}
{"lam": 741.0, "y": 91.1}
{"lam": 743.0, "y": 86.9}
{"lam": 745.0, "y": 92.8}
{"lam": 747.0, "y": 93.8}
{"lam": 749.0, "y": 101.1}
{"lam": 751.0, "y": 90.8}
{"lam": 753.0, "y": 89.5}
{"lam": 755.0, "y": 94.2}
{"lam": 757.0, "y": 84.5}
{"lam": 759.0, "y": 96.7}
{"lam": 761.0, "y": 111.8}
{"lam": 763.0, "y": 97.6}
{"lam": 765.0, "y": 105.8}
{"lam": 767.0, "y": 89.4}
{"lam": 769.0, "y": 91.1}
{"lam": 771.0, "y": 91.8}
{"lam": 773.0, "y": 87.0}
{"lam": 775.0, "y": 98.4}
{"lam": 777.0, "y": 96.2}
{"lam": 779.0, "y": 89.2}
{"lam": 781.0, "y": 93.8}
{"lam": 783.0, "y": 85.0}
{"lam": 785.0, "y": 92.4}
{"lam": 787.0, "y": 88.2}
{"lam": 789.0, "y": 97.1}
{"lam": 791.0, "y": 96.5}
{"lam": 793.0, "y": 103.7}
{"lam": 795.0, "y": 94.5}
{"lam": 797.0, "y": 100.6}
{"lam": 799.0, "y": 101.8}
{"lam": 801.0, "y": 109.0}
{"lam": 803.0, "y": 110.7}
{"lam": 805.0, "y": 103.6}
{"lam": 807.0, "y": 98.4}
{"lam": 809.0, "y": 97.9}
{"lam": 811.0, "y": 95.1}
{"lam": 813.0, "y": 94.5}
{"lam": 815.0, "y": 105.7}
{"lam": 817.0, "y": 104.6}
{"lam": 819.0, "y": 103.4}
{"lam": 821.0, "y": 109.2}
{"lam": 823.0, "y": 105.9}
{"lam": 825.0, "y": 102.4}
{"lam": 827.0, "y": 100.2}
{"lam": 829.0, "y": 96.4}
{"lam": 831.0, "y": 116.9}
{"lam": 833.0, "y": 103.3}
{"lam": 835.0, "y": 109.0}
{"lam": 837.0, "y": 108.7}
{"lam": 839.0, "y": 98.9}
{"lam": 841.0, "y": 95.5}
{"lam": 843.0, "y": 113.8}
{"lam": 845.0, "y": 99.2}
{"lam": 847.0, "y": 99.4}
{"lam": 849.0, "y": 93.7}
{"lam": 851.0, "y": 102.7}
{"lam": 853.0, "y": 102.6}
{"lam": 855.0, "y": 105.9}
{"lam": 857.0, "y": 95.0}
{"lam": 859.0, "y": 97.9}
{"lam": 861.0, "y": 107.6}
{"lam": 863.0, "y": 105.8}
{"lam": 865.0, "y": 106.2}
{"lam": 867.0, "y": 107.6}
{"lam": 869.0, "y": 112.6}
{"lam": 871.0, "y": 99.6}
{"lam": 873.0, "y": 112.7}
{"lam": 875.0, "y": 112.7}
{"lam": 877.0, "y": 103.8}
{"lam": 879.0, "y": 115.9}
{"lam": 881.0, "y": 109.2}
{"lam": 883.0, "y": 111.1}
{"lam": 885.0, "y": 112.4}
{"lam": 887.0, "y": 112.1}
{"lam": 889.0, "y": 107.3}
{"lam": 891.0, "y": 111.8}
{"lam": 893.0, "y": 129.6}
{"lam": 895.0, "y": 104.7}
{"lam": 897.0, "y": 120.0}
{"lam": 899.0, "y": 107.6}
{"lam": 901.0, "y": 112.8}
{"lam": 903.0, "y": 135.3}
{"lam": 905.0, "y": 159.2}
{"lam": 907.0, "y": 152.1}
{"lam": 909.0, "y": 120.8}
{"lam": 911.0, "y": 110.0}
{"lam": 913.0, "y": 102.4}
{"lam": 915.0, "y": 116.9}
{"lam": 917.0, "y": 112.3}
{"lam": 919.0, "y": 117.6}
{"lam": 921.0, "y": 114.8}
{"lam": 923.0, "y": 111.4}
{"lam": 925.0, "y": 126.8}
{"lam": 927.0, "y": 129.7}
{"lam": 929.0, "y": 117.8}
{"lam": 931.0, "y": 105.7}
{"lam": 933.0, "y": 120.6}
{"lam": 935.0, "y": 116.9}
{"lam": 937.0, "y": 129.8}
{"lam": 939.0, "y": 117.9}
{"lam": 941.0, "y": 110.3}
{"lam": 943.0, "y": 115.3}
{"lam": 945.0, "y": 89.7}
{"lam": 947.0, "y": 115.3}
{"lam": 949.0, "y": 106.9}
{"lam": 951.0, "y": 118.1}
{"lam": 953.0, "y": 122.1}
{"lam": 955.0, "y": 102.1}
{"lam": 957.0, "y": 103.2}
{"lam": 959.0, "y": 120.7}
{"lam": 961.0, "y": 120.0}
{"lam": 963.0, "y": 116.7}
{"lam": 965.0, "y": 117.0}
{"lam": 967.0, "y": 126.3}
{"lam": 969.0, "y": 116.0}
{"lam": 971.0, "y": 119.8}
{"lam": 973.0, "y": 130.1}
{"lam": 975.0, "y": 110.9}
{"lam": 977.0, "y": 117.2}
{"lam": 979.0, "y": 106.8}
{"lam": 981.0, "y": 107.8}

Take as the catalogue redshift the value 0.378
